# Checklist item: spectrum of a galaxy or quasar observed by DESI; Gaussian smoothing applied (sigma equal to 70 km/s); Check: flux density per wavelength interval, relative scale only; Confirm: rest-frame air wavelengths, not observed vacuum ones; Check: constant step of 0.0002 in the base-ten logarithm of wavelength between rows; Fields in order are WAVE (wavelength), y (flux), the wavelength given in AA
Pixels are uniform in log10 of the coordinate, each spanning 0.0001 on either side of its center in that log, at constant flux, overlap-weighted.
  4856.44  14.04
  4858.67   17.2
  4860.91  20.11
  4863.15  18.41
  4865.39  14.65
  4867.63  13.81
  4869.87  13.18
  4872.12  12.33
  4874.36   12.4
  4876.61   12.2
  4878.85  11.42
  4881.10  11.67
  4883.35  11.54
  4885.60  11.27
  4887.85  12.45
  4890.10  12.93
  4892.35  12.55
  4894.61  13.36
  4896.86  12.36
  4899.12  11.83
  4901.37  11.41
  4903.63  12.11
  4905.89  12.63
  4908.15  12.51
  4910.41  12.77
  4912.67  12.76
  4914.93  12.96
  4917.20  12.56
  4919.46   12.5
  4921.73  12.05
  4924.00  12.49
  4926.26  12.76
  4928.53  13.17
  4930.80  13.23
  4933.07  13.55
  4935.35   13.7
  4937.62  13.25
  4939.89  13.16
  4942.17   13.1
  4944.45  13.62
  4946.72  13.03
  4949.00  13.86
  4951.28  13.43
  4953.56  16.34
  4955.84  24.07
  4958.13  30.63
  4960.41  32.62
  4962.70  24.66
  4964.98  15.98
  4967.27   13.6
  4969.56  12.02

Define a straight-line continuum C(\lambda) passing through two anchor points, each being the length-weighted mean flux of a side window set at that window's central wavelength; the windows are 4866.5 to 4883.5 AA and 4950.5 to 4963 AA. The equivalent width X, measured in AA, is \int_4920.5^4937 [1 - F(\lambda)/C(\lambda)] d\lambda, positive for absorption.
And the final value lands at 5.73 AA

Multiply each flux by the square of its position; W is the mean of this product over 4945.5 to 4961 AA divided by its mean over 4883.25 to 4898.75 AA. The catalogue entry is 1.67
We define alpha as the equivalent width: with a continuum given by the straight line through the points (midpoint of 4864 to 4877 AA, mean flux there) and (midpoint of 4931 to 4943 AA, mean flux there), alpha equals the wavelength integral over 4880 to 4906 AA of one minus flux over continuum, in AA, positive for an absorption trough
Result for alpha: 2.2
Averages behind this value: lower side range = 13.3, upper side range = 13.3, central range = 12.2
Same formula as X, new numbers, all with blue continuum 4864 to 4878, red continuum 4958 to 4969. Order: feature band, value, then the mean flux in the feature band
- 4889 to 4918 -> 6.7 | 12.5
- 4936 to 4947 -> 3.7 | 13.3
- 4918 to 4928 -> 3.2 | 12.5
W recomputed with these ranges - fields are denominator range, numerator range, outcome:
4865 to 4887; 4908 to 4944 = 1.07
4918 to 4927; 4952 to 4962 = 2.06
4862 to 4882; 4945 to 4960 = 1.47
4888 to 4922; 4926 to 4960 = 1.29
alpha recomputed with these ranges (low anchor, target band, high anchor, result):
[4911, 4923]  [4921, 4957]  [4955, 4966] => 9.4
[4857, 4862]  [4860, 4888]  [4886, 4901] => 4.1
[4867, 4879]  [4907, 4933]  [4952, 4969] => 7.2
